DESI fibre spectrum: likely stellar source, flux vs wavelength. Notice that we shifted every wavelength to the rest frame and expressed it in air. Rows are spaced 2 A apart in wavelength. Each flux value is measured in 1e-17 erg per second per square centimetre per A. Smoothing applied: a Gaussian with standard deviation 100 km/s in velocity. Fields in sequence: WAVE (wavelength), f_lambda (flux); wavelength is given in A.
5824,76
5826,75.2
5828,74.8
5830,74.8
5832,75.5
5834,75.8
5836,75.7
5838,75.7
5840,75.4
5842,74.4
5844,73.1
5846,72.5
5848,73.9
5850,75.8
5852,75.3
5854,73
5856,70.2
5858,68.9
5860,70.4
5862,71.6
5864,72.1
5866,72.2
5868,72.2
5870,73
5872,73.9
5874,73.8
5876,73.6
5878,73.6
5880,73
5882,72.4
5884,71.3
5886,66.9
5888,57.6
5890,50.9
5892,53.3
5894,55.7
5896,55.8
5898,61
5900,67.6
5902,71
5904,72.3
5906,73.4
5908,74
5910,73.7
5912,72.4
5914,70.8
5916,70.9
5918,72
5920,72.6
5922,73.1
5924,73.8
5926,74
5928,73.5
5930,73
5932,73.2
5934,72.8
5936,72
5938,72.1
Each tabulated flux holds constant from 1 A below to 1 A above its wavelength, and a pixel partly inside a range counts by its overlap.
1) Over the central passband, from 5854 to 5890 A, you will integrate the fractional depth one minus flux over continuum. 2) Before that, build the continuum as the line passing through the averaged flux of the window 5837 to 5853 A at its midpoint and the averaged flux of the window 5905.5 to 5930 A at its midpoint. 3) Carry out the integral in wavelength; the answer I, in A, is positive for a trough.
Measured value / 1.7 A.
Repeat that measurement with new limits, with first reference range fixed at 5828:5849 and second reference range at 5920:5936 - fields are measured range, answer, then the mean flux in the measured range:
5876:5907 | 3.6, 65.3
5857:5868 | 0.5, 71.1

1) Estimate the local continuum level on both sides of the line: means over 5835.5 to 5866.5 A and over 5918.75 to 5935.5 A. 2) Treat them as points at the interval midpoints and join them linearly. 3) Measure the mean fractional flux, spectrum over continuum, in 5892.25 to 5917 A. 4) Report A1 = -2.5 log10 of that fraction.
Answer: 0.08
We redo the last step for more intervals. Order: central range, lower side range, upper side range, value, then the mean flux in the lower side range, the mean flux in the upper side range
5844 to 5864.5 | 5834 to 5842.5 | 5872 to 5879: 0.033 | 75.4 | 73.7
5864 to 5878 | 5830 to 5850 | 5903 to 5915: 0.011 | 74.7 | 72.8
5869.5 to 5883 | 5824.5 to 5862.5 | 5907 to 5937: 0.001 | 73.8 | 72.8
